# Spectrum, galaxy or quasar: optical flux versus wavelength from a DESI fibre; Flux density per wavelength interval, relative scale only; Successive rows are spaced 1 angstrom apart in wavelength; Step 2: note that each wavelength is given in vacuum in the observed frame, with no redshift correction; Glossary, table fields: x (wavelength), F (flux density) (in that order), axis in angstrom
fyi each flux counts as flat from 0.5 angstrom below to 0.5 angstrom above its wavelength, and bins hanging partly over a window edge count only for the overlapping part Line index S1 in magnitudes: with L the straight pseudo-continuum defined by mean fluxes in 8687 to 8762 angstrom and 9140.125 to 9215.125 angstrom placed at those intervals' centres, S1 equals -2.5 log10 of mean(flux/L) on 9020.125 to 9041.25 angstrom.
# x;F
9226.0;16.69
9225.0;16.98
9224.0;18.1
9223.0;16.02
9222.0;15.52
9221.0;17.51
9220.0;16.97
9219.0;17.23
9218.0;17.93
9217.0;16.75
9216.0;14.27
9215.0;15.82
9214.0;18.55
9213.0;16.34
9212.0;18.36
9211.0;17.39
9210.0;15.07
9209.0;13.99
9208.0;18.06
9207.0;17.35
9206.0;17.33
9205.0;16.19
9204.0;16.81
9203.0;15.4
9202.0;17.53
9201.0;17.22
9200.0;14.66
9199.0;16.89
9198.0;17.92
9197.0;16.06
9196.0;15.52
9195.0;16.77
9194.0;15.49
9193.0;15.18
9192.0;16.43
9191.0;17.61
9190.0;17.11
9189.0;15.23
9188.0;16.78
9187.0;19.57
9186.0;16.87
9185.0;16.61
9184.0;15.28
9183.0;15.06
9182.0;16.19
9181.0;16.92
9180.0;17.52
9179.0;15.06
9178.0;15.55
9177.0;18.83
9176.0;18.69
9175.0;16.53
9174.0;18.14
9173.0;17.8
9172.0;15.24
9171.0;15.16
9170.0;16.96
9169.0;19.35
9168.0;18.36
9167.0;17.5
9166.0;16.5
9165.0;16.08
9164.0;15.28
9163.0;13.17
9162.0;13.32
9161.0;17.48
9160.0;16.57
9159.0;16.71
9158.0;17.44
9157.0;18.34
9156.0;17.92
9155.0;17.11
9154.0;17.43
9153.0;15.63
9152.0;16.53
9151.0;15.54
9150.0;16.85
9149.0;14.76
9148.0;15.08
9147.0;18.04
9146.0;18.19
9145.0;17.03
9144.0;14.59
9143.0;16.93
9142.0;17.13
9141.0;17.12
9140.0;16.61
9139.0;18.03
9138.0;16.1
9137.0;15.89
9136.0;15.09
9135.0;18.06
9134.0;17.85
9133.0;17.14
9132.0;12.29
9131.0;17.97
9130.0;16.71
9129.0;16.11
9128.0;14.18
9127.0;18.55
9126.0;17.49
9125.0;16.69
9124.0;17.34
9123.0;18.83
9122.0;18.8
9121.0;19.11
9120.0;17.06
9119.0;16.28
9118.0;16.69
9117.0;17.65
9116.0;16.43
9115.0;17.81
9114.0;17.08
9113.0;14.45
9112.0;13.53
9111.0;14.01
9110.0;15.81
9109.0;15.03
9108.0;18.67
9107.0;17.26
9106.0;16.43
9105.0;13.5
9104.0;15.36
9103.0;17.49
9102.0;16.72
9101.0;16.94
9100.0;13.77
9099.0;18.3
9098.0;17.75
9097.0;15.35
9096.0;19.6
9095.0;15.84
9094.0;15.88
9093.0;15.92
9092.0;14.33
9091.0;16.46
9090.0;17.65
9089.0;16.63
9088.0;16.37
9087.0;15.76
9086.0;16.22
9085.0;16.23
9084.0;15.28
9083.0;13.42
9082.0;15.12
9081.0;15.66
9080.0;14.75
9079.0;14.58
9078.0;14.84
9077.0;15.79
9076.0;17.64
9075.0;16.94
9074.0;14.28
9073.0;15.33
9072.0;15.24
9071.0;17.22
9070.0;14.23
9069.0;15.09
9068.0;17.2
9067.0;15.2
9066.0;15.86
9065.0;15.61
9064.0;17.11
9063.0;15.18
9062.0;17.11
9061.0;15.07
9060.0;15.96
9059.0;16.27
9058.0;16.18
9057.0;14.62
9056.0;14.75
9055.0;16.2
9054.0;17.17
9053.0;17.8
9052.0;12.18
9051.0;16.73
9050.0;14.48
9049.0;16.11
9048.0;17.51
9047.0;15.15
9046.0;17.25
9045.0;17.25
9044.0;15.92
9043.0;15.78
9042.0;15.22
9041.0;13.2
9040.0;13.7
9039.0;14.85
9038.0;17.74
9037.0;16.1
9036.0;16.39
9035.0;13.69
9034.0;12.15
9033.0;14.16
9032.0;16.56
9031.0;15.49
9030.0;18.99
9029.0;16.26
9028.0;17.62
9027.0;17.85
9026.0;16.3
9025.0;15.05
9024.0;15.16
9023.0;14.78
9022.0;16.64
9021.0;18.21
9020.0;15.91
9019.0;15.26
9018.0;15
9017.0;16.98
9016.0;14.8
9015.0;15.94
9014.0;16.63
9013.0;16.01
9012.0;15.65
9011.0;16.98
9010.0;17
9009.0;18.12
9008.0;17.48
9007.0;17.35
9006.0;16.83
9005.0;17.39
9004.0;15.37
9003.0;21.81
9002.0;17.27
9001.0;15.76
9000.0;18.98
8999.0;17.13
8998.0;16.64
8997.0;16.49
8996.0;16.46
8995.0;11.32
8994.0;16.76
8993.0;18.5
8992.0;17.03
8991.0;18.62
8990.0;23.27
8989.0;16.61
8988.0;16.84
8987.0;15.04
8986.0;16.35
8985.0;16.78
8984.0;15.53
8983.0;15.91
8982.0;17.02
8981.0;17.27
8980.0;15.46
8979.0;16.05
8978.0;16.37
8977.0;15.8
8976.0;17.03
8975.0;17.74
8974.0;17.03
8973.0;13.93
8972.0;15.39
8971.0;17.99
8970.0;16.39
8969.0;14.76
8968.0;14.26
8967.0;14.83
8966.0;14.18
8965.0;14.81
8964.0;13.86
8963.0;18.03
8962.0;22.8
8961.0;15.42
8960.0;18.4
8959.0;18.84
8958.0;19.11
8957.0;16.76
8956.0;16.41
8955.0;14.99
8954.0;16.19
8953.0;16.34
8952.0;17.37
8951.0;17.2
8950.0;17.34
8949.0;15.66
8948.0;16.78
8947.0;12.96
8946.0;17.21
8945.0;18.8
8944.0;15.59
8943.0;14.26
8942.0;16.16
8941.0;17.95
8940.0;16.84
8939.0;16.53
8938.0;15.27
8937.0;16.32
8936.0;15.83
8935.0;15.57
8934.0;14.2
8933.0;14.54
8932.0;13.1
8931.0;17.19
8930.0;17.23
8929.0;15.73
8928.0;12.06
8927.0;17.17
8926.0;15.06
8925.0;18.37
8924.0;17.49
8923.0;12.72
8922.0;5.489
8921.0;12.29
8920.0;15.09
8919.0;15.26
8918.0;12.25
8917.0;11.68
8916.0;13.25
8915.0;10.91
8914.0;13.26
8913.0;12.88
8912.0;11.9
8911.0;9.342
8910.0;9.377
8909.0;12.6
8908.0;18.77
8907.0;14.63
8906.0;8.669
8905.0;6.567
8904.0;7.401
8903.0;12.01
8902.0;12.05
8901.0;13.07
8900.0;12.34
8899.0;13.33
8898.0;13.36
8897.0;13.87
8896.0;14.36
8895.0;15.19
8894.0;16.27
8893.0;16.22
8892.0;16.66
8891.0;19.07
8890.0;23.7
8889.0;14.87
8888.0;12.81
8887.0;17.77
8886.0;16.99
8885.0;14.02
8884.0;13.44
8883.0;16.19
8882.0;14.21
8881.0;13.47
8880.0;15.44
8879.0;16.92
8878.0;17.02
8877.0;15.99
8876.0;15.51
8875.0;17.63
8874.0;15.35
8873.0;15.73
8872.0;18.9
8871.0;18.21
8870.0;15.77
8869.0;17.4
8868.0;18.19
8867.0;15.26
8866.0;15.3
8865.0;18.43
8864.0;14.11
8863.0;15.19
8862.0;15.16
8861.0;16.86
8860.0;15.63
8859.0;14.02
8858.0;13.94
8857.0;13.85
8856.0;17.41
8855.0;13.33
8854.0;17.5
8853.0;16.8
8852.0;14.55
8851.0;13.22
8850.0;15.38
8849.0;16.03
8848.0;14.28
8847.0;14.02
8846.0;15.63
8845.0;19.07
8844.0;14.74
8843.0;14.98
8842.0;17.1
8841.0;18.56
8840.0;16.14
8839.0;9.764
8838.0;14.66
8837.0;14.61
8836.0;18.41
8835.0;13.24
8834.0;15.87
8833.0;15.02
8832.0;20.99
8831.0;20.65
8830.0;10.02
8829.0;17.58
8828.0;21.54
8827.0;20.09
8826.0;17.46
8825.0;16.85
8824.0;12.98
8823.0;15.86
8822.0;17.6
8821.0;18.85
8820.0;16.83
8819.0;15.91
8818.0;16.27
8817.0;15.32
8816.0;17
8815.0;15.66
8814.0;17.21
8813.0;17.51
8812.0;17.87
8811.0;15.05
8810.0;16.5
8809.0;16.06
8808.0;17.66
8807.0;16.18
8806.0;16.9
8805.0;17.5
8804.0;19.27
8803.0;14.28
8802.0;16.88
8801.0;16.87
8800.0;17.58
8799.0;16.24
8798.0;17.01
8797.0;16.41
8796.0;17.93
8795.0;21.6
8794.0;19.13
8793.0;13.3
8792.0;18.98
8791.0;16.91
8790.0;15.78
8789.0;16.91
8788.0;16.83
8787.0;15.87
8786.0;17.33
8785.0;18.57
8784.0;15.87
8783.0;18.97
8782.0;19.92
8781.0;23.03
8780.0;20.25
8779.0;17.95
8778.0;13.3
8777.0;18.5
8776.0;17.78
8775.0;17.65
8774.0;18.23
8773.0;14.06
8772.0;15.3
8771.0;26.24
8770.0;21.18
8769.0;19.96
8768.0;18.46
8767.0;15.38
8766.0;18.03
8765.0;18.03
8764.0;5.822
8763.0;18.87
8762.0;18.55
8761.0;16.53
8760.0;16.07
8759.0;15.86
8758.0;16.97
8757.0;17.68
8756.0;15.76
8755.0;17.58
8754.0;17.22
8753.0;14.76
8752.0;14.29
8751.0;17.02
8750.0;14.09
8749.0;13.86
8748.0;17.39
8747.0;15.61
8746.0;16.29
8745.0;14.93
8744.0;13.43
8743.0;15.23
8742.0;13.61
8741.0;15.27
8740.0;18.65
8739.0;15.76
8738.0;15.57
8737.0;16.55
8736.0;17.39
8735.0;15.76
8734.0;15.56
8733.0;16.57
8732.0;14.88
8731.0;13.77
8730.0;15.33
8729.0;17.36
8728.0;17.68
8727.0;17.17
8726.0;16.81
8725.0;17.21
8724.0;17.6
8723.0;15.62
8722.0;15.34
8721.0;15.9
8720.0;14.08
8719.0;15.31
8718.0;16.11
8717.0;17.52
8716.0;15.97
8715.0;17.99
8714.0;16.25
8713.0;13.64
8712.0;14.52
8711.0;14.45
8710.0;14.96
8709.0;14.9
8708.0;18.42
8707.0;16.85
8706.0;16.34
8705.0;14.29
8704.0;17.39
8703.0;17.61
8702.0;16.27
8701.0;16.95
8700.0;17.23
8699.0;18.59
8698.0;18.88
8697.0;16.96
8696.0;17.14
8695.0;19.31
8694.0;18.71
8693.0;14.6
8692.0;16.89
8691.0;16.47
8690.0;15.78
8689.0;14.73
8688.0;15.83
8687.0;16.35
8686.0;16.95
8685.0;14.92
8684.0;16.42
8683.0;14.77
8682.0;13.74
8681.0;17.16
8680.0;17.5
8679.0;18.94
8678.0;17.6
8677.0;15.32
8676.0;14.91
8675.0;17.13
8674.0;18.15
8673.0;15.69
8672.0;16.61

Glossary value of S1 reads 0.05 mag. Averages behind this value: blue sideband 16.2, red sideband 16.6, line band 15.8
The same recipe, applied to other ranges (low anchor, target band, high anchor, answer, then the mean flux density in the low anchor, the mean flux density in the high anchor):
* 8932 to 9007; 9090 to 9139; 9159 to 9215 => 0.00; 16.5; 16.6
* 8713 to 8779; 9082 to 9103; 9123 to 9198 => 0.02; 16.4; 16.6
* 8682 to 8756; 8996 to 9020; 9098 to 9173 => -0.02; 16.1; 16.6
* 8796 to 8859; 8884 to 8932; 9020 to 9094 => 0.16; 16.3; 15.8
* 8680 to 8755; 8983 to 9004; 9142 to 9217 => -0.04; 16.1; 16.6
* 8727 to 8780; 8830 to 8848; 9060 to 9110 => 0.03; 16.5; 16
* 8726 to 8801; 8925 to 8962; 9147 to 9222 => 0.03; 16.8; 16.6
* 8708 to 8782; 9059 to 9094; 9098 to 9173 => 0.05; 16.5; 16.6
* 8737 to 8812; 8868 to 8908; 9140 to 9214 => 0.12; 16.9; 16.6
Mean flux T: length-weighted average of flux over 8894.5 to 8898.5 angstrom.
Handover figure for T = 14.2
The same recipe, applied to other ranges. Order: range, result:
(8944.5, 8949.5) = 16.3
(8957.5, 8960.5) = 18.8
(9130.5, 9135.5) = 16.7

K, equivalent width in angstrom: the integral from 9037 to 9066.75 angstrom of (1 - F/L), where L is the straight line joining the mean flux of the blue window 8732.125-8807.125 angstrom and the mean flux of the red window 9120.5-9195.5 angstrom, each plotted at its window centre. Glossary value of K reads 1.7 angstrom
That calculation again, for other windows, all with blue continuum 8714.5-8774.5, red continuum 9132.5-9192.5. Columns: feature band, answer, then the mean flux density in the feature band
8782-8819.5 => -1.4 angstrom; 17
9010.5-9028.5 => 0.5 angstrom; 16.2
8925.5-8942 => 0.8 angstrom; 15.7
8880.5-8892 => 0.3 angstrom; 16.1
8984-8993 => -0.5 angstrom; 17.5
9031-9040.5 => 0.9 angstrom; 15.1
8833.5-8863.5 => 2.0 angstrom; 15.3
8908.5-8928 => 4.2 angstrom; 12.9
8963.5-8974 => 0.9 angstrom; 15.1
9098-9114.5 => 0.7 angstrom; 16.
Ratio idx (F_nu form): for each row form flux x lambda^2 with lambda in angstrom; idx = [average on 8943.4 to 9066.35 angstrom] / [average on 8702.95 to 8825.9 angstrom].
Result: 1.04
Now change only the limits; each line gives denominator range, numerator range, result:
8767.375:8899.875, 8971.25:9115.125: 1.02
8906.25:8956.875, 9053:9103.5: 1.11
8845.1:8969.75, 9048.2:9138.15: 1.11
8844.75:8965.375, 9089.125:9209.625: 1.15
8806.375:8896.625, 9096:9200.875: 1.10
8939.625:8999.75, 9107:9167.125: 1.04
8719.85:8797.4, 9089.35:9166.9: 1.07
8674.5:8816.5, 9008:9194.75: 1.06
